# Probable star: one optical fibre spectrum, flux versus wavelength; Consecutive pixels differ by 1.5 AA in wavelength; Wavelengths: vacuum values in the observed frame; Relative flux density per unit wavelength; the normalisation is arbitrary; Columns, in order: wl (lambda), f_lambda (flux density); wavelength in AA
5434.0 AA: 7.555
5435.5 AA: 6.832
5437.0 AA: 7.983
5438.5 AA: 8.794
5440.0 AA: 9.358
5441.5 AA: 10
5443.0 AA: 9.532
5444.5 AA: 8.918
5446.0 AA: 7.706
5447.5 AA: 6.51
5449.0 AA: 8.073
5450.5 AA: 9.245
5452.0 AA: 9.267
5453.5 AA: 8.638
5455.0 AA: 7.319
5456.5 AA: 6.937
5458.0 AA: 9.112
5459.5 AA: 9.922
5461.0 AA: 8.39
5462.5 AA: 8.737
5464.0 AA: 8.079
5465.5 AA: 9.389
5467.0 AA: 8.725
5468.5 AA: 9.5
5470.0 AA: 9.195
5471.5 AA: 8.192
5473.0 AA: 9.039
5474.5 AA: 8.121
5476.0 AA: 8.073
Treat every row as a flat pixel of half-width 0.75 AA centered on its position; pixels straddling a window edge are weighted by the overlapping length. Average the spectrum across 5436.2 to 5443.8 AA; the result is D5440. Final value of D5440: 9.12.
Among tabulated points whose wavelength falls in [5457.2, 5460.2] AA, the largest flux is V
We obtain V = 9.922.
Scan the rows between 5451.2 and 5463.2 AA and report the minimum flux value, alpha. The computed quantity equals 6.937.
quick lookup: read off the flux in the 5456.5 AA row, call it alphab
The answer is 6.937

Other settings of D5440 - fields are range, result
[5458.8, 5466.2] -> 8.89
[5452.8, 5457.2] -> 7.63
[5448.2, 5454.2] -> 8.79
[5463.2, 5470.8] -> 8.97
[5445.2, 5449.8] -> 7.47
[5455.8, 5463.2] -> 8.63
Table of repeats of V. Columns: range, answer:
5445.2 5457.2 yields 9.267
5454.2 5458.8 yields 9.112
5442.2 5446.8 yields 9.532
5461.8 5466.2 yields 9.389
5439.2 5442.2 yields 10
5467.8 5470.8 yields 9.5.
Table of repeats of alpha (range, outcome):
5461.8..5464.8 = 8.079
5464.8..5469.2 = 8.725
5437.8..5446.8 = 7.706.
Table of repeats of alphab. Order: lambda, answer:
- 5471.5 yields 8.192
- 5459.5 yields 9.922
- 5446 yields 7.706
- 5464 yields 8.079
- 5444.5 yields 8.918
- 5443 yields 9.532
